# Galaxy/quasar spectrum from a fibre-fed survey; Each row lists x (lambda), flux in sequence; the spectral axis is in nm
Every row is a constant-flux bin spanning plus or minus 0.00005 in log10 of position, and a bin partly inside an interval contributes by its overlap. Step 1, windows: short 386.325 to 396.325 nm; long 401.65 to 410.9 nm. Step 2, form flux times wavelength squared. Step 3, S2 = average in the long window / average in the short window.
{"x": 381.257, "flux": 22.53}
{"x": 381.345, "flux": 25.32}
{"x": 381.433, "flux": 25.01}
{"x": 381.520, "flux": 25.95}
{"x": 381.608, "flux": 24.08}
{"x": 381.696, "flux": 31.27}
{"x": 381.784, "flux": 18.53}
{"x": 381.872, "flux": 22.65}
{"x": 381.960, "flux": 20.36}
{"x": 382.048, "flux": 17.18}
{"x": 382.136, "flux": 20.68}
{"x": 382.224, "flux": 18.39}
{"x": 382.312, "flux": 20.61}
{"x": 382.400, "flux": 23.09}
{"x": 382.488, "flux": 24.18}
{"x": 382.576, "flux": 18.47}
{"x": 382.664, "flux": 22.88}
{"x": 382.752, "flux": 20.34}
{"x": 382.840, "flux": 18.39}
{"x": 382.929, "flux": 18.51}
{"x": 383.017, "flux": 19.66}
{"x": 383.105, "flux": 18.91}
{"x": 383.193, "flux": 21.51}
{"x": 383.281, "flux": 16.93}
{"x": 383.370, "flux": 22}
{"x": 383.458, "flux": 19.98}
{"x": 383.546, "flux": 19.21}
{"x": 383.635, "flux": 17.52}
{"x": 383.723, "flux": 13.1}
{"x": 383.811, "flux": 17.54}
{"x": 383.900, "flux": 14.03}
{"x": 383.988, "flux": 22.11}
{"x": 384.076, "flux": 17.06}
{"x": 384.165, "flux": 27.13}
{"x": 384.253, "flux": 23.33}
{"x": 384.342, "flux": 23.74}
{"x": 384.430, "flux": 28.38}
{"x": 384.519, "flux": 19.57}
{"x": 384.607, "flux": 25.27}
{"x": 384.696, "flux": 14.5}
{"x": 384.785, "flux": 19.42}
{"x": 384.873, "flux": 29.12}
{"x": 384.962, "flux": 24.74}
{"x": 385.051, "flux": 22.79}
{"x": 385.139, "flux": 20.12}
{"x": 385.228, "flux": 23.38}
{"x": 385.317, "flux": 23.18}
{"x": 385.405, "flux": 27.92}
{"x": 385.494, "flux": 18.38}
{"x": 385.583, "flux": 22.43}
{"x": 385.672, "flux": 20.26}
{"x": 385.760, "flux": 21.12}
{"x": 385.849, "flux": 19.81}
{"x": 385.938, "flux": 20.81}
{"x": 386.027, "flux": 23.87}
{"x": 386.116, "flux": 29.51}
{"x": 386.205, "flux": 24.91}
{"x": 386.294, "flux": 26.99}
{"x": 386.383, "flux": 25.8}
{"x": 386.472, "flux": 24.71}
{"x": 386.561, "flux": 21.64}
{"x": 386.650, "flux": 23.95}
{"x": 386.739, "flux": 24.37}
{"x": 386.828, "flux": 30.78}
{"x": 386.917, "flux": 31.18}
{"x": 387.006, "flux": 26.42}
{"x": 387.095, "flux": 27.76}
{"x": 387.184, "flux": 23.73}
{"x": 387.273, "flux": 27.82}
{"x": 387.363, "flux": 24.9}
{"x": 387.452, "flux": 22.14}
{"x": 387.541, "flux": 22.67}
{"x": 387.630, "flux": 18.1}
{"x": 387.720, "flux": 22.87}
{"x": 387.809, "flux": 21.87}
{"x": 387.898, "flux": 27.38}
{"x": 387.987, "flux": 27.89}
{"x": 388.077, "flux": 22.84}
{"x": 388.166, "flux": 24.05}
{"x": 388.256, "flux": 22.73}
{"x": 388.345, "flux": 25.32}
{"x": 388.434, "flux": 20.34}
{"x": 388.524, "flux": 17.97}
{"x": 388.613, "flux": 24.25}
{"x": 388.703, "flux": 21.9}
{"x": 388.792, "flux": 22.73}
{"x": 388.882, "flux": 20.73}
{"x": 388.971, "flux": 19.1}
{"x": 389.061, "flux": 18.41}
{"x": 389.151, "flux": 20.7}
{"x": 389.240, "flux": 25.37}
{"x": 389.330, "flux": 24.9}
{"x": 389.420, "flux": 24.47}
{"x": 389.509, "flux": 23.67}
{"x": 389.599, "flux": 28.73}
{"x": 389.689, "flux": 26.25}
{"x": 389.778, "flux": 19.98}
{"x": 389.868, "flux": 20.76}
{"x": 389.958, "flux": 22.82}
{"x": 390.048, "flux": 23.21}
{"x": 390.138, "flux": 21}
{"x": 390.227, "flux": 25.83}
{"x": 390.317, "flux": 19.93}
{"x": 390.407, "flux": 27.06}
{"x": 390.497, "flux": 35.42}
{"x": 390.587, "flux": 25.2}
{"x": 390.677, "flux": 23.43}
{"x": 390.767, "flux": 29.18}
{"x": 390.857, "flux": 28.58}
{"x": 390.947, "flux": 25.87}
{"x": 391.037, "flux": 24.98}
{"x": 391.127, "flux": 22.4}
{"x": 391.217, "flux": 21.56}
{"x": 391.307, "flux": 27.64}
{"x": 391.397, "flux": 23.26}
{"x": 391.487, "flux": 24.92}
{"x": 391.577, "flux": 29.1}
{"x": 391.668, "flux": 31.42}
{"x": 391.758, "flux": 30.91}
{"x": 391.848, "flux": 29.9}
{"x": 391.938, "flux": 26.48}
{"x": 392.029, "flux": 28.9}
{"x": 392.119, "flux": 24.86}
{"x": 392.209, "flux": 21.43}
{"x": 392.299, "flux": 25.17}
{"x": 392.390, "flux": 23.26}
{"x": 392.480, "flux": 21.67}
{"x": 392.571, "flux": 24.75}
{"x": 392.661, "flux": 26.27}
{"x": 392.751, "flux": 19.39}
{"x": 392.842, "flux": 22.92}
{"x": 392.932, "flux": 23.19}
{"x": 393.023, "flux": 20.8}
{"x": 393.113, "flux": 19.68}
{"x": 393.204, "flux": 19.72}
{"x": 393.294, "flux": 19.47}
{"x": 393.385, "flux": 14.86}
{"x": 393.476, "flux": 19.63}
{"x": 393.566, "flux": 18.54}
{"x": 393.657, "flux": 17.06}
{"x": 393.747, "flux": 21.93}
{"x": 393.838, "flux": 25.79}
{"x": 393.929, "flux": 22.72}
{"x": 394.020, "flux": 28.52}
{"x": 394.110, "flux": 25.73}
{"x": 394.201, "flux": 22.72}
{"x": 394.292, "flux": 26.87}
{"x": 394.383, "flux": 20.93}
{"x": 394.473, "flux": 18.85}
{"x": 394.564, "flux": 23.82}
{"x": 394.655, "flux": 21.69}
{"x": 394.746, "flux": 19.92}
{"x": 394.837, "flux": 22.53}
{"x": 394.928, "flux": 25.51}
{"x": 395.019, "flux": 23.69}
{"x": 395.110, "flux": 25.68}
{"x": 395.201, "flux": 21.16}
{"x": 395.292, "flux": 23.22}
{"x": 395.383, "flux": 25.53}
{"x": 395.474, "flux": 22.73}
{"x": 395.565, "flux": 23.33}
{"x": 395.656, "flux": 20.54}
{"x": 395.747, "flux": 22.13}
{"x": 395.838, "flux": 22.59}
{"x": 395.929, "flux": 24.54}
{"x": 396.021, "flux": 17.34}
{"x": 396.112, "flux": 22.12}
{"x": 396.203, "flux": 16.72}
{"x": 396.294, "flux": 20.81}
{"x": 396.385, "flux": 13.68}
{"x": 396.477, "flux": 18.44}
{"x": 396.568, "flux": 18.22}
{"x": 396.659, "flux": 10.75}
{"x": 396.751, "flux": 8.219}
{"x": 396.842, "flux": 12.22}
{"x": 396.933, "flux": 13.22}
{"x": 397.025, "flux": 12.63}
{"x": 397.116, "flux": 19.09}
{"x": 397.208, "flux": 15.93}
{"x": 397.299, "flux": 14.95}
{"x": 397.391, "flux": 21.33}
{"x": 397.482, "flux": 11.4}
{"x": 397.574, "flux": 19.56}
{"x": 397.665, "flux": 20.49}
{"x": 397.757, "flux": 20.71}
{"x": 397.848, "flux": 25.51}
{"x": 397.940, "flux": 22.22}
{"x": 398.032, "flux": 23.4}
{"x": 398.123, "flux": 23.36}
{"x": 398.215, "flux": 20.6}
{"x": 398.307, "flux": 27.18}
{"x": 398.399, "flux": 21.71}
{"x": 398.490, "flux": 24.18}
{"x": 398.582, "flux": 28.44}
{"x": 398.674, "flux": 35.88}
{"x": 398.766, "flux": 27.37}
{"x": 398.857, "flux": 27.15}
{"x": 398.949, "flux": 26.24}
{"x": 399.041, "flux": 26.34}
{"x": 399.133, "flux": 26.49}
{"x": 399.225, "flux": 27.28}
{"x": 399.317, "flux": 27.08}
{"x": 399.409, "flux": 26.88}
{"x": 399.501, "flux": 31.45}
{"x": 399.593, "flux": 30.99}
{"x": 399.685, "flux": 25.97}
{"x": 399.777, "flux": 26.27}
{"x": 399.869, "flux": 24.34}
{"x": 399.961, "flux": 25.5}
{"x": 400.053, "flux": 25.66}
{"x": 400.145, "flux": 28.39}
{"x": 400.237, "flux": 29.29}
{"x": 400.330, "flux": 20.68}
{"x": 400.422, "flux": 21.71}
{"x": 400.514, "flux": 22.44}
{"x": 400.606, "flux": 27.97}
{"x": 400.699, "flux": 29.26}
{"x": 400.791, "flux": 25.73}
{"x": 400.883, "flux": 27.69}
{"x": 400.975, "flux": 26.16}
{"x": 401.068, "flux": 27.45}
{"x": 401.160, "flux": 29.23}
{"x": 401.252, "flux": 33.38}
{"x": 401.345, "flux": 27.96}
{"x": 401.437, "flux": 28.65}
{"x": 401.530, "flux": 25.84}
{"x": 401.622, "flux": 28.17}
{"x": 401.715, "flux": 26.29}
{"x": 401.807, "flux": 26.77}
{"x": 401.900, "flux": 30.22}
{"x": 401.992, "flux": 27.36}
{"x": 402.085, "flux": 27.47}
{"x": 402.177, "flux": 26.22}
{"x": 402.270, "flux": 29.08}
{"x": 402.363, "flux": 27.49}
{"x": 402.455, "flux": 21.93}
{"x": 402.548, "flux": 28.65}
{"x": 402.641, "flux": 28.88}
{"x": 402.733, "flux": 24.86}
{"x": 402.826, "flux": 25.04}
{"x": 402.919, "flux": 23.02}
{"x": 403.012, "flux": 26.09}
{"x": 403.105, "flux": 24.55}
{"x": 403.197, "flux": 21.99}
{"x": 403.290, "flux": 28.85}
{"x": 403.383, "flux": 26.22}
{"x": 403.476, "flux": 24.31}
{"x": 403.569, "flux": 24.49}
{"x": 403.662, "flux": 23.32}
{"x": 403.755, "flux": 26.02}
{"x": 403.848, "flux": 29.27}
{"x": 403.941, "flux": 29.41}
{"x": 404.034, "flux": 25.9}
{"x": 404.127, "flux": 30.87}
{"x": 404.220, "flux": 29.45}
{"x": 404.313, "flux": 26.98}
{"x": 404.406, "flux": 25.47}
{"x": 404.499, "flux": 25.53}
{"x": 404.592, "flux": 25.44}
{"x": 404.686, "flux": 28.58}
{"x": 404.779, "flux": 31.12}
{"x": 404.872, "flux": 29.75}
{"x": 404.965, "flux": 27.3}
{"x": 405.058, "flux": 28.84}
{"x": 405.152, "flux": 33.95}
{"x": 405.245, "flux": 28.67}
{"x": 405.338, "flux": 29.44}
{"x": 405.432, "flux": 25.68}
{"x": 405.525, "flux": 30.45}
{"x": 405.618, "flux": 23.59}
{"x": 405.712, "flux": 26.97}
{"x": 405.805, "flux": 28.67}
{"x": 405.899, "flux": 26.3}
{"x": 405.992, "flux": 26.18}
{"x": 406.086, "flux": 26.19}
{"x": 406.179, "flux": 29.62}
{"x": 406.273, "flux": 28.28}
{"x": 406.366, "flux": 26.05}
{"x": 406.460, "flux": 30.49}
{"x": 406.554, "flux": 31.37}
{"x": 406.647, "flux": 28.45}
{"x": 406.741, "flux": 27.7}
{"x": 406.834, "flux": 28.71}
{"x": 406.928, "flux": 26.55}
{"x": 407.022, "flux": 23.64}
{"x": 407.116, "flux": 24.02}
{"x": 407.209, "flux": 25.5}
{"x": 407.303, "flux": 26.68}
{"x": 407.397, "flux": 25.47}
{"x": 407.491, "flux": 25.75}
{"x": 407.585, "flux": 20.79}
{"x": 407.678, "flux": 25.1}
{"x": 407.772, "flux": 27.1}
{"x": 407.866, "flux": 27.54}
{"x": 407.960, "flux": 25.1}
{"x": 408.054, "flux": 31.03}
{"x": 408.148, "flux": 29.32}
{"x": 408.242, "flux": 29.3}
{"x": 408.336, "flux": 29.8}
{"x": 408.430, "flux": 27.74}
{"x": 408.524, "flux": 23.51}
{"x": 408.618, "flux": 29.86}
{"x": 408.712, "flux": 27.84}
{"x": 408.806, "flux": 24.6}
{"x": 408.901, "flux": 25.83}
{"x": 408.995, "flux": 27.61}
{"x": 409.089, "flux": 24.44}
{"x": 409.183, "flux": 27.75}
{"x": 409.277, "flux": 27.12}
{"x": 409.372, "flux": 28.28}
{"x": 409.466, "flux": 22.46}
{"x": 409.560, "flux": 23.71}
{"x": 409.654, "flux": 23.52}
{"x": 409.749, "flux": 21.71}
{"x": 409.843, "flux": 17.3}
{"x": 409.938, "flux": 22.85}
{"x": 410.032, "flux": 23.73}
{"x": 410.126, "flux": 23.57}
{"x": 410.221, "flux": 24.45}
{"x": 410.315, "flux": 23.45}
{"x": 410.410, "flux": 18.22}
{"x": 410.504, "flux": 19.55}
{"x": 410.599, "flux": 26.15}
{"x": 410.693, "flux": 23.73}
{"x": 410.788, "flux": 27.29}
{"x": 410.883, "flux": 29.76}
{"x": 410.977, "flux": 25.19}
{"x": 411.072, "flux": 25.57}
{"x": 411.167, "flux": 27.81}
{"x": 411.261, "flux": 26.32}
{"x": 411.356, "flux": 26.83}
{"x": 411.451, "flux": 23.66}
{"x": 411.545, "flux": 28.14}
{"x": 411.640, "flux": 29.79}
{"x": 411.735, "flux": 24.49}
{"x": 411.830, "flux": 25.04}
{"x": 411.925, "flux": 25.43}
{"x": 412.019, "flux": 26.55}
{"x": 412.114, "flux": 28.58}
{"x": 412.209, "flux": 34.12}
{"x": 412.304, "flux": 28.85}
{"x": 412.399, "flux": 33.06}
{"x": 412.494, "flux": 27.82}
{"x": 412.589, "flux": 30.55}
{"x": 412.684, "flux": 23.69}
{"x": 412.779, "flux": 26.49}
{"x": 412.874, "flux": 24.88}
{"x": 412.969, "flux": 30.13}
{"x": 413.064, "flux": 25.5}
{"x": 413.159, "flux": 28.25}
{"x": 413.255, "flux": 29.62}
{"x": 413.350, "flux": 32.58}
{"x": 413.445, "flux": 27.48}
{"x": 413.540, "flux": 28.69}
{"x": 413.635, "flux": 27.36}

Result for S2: 1.2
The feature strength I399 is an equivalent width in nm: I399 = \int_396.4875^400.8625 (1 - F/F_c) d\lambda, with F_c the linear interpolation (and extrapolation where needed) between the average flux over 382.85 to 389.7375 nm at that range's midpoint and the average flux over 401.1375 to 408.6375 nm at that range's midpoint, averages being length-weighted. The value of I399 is 0.47 nm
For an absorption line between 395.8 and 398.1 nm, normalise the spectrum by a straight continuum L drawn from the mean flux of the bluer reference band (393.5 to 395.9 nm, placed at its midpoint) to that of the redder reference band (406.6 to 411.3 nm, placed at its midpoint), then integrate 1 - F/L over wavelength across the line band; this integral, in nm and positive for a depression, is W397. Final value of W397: 0.53 nm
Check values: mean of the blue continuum 22.8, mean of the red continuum 25.6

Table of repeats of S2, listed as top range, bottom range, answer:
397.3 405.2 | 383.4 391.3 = 1.21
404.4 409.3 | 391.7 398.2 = 1.37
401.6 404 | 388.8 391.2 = 1.17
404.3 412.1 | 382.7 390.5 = 1.29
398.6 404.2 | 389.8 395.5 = 1.18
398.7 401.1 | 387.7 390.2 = 1.23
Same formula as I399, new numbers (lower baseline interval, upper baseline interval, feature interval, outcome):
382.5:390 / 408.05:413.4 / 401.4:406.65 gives -0.41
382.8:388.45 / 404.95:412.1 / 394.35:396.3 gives 0.17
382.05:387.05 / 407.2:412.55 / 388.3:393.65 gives -0.15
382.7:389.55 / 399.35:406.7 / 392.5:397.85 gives 1.00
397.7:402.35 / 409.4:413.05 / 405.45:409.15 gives -0.14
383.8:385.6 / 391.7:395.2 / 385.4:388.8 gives -0.23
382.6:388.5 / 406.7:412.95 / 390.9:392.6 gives -0.16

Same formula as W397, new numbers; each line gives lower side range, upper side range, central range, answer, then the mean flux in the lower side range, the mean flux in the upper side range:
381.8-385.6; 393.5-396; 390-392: -0.370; 20.9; 22.8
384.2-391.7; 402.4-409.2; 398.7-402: -0.135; 24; 27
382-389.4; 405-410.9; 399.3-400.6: -0.074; 22.3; 26.2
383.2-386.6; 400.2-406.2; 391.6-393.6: 0.053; 21.9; 27.1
